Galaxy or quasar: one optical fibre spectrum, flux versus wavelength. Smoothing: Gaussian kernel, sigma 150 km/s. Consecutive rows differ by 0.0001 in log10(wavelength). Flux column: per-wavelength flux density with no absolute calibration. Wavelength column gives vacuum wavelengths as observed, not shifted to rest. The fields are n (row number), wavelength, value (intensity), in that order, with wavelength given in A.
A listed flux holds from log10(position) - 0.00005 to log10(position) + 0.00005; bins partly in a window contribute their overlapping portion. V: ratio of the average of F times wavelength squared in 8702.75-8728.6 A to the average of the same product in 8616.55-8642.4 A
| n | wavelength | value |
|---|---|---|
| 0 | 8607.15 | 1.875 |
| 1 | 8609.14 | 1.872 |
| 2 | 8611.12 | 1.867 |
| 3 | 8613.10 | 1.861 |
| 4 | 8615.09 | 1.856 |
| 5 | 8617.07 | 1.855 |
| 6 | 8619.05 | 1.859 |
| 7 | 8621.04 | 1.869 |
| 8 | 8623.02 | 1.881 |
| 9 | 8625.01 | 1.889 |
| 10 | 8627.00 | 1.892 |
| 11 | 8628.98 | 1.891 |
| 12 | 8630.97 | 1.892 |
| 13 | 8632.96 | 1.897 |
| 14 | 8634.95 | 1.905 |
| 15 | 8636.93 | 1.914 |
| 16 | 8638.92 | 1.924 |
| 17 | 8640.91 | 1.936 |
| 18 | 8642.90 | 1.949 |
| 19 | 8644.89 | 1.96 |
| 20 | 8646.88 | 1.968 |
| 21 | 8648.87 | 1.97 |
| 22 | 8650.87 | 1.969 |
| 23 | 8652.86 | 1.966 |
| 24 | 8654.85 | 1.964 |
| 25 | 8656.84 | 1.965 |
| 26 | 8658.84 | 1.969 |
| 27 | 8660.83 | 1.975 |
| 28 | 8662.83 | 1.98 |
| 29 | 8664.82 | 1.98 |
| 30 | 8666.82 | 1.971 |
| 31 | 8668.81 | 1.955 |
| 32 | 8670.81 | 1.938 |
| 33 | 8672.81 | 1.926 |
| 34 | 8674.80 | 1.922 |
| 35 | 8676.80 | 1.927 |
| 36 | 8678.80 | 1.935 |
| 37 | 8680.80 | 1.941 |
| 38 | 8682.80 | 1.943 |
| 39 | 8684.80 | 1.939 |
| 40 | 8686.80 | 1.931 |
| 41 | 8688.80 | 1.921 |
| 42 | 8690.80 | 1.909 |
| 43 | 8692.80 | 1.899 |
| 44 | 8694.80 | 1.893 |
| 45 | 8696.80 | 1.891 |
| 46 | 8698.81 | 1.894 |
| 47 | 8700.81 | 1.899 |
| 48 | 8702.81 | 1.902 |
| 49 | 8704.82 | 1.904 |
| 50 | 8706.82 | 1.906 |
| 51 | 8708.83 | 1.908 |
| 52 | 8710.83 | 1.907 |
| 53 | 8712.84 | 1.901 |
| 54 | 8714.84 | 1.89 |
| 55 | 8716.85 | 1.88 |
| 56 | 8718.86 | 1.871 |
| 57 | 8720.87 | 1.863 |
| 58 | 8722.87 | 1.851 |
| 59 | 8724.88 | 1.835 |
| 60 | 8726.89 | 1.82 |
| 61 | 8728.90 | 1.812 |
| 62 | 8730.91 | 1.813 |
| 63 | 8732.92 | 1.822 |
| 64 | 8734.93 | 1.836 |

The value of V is 1.0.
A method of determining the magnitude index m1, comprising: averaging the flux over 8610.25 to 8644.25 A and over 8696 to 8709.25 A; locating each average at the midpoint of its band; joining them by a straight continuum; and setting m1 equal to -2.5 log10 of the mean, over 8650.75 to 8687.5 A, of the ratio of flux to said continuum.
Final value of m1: -0.03 mag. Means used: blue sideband 1.89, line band 1.95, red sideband 1.9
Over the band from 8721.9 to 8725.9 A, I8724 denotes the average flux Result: 1.84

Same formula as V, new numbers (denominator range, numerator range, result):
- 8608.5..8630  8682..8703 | 1.04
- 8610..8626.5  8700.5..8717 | 1.04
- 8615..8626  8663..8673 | 1.06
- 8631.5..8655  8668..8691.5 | 1.00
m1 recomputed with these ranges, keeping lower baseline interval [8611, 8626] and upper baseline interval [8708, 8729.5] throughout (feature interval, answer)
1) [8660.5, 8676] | -0.05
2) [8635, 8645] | -0.04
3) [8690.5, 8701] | -0.02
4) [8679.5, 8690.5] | -0.04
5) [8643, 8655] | -0.06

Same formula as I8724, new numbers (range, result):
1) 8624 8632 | 1.89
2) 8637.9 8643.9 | 1.94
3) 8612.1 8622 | 1.86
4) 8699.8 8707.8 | 1.9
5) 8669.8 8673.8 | 1.93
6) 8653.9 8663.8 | 1.97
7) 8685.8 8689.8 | 1.93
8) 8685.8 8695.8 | 1.91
